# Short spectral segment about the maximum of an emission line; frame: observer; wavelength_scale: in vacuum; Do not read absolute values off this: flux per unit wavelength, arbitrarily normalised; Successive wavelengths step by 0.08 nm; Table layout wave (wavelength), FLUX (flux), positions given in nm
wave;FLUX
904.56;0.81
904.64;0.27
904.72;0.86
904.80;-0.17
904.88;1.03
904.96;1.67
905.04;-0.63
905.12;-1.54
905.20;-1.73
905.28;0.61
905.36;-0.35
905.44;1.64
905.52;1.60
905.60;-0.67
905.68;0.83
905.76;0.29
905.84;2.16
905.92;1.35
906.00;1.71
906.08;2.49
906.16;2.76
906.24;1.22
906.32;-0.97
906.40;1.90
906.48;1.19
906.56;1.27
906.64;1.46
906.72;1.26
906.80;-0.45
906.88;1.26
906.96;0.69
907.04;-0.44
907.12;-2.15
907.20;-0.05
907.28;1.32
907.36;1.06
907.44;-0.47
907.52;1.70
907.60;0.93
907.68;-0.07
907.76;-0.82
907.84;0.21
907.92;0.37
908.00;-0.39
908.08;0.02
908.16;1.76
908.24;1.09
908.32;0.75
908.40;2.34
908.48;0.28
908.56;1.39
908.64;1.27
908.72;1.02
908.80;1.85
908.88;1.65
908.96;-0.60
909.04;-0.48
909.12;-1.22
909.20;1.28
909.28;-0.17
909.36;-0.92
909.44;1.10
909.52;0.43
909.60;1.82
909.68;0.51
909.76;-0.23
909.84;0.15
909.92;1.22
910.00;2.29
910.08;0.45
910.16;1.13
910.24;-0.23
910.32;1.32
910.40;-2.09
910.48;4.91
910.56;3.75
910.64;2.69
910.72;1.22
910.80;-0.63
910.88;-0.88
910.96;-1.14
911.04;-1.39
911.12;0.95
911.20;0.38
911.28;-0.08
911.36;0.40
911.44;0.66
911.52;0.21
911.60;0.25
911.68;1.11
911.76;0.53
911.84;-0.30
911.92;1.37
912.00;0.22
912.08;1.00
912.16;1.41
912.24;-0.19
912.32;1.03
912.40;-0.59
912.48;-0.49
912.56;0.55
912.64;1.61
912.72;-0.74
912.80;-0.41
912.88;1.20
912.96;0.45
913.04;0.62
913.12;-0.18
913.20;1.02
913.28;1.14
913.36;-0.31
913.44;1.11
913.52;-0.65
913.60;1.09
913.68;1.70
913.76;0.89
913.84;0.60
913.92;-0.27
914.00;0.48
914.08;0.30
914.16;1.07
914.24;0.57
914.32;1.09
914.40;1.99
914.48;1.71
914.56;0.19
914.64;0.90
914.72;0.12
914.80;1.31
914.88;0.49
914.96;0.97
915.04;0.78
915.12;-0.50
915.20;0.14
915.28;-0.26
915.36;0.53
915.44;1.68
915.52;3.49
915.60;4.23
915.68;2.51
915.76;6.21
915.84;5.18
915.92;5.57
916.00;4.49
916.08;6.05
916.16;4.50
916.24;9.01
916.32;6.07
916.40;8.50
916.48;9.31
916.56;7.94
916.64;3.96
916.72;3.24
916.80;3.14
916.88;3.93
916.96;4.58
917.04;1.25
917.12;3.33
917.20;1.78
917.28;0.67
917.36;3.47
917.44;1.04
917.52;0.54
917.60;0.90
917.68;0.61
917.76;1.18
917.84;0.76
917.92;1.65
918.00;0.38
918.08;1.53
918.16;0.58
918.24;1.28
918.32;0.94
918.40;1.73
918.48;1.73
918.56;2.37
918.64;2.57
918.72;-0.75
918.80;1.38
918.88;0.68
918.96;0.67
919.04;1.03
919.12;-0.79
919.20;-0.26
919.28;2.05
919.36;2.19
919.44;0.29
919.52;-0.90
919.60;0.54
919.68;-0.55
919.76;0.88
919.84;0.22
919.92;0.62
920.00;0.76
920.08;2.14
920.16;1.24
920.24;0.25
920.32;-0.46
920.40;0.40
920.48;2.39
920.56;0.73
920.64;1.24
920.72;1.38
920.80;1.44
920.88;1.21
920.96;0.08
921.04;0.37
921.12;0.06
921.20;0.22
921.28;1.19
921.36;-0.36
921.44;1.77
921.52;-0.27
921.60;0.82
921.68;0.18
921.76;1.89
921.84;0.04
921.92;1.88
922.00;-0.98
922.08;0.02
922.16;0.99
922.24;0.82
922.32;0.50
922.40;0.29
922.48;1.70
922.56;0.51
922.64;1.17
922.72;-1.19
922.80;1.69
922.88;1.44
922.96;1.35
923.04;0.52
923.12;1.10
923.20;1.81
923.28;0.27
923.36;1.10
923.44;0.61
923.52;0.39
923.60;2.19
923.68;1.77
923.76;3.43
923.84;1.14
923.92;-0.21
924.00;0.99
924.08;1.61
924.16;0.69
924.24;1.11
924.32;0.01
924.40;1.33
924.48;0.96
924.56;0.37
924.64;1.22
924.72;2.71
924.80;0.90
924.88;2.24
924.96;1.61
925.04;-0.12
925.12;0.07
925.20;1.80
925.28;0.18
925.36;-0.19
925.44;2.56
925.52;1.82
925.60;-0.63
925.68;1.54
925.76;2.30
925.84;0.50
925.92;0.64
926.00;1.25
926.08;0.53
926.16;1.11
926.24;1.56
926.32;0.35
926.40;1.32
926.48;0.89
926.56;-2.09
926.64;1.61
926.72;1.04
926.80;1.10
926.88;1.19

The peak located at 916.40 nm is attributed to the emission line [O II] 3727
